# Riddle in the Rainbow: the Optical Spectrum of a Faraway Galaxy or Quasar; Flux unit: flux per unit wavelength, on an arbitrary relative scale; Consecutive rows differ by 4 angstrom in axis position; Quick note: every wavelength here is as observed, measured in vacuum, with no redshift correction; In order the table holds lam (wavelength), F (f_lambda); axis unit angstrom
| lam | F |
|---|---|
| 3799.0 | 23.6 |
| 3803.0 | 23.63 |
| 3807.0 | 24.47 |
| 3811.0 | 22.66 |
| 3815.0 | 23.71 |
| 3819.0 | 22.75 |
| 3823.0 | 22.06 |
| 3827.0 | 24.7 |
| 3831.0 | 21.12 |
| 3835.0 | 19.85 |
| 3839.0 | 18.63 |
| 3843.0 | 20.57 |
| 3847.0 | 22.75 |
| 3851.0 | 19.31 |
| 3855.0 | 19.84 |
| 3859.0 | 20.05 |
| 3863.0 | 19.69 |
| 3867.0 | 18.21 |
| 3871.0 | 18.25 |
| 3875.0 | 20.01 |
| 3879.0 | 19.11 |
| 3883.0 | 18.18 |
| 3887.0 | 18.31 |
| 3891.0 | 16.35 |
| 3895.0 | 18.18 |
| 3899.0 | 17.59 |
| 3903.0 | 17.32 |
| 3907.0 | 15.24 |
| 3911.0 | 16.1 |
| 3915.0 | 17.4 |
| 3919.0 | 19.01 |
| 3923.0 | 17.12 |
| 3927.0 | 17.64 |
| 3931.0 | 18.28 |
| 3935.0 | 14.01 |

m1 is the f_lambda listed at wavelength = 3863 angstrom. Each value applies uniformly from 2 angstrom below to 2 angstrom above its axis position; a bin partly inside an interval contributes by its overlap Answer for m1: 19.69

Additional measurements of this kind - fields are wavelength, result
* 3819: 22.75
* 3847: 22.75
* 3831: 21.12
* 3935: 14.01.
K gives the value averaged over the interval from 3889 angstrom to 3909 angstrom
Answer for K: 16.9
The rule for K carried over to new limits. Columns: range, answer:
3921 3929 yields 17.4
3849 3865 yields 19.7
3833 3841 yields 19.2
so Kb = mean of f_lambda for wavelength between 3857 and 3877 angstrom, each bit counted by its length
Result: 19.2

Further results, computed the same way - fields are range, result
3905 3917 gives 16.2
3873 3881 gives 19.6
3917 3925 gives 18.1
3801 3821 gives 23.4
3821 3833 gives 22.6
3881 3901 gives 17.7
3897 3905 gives 17.5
